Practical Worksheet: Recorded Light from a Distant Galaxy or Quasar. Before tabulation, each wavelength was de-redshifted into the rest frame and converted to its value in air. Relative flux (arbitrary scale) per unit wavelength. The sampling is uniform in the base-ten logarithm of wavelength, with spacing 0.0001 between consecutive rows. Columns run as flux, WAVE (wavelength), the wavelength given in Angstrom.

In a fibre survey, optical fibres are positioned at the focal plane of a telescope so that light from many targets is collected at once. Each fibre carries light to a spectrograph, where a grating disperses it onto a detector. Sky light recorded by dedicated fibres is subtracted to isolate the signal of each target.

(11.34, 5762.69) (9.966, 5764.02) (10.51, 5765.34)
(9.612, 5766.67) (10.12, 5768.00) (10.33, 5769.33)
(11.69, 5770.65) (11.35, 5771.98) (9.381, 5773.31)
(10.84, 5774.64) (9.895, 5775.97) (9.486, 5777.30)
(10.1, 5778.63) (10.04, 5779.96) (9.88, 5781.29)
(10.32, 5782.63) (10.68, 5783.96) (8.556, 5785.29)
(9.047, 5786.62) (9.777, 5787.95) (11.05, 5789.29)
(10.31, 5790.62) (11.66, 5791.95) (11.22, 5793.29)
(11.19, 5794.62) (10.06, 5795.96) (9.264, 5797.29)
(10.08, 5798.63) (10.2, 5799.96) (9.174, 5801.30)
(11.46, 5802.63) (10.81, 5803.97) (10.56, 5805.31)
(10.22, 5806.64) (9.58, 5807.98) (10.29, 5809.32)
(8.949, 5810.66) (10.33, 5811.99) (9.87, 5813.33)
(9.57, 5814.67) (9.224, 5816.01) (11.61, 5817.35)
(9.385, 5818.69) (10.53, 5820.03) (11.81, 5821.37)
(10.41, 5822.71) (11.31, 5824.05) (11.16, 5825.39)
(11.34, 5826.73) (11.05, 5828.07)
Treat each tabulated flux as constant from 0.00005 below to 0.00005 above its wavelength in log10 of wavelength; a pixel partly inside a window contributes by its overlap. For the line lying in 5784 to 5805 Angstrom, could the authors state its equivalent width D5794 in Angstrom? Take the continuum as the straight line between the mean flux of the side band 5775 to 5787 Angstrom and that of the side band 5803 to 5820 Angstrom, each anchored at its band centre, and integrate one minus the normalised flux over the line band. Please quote -0.72 Angstrom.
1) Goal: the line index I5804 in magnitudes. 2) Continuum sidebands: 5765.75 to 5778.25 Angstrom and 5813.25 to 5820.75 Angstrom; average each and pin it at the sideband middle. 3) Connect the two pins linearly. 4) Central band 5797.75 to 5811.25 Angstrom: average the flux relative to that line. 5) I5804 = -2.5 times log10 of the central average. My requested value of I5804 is 0.00 mag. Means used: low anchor 10.3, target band 10.1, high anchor 10.1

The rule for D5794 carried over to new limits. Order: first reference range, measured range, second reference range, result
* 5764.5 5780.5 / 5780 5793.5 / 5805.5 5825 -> 0.08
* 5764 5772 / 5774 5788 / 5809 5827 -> 0.80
